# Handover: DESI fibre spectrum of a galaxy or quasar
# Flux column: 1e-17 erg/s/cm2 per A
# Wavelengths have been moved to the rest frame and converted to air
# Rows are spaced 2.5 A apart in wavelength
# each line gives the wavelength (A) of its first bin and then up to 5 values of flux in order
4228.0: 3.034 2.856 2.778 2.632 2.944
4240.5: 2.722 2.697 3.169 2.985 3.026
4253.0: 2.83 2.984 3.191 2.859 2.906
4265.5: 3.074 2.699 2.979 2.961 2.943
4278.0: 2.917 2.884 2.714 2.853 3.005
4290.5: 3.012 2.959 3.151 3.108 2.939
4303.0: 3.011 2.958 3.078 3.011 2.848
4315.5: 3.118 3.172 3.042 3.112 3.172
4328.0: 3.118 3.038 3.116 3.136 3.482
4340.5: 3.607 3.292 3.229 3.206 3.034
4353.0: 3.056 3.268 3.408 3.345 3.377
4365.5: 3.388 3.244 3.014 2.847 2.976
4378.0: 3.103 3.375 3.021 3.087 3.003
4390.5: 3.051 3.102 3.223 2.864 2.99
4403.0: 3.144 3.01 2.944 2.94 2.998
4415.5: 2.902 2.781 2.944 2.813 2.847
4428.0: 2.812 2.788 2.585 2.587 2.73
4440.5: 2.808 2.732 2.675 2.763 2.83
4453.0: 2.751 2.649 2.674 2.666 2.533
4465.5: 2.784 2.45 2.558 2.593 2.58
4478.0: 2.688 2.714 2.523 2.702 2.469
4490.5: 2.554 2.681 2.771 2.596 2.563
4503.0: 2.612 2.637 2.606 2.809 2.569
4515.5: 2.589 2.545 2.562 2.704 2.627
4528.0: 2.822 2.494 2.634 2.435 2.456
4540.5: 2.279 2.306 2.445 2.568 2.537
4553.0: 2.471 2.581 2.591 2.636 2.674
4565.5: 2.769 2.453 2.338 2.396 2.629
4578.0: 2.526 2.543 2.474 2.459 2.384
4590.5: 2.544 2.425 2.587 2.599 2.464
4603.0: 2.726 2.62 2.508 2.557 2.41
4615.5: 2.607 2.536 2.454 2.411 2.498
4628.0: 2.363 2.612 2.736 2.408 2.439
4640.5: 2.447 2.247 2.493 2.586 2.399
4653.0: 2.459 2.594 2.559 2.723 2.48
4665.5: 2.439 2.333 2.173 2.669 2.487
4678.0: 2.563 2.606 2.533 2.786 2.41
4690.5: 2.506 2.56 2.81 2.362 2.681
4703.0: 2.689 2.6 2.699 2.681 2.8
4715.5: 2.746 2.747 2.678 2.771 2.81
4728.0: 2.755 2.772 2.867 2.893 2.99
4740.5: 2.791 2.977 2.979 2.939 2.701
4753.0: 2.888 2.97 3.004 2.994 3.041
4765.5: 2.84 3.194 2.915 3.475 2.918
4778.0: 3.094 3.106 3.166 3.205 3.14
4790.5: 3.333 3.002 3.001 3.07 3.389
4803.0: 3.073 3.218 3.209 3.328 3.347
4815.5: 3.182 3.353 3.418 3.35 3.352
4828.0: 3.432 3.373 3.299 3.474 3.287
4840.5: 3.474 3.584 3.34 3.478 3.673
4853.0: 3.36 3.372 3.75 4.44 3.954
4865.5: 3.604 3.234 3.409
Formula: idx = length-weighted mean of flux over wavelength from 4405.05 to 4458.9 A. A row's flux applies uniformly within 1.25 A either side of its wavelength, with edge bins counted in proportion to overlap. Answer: 2.8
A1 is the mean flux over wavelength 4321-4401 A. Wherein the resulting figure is 3.17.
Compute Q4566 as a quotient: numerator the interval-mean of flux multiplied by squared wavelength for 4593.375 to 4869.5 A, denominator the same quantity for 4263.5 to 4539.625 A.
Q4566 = 1.17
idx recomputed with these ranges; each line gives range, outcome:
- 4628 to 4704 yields 2.52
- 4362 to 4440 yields 2.98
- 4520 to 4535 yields 2.63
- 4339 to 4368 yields 3.29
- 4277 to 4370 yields 3.12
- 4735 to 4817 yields 3.07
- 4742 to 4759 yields 2.92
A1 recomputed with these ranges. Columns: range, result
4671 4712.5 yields 2.6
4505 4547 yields 2.56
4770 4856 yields 3.28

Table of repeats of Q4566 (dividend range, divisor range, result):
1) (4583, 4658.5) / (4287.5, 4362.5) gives 0.91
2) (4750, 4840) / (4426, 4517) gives 1.38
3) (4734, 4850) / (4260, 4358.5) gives 1.28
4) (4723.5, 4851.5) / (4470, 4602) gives 1.37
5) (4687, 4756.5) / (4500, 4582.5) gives 1.16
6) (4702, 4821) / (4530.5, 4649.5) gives 1.29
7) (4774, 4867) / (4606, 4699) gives 1.44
